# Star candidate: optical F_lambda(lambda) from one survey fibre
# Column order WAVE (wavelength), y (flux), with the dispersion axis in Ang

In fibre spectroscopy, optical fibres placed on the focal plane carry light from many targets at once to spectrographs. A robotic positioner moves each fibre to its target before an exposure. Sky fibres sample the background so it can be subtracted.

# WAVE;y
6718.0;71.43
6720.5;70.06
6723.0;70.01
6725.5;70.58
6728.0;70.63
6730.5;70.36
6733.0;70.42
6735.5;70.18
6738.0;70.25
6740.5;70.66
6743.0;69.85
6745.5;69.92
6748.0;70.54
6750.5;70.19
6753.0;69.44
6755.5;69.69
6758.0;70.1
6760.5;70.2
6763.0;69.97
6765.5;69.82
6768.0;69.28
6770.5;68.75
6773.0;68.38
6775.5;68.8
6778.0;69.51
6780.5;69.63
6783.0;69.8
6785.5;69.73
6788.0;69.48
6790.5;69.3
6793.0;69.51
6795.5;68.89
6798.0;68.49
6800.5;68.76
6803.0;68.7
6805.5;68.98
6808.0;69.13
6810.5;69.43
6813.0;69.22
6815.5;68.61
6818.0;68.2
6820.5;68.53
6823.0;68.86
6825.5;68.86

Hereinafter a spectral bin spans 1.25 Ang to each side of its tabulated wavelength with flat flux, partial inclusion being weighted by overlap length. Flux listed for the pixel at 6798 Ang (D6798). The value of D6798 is 68.49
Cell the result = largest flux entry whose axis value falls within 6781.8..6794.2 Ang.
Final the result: 69.8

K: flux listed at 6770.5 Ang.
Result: 68.75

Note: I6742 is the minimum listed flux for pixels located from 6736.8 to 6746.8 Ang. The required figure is 69.85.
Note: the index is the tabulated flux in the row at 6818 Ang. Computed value 68.2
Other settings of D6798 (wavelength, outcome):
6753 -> 69.44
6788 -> 69.48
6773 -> 68.38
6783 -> 69.8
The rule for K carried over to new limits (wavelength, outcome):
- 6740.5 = 70.66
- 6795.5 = 68.89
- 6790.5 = 69.3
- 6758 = 70.1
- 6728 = 70.63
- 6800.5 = 68.76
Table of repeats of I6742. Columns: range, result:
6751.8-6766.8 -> 69.44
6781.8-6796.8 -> 68.89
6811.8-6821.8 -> 68.2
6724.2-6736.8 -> 70.18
